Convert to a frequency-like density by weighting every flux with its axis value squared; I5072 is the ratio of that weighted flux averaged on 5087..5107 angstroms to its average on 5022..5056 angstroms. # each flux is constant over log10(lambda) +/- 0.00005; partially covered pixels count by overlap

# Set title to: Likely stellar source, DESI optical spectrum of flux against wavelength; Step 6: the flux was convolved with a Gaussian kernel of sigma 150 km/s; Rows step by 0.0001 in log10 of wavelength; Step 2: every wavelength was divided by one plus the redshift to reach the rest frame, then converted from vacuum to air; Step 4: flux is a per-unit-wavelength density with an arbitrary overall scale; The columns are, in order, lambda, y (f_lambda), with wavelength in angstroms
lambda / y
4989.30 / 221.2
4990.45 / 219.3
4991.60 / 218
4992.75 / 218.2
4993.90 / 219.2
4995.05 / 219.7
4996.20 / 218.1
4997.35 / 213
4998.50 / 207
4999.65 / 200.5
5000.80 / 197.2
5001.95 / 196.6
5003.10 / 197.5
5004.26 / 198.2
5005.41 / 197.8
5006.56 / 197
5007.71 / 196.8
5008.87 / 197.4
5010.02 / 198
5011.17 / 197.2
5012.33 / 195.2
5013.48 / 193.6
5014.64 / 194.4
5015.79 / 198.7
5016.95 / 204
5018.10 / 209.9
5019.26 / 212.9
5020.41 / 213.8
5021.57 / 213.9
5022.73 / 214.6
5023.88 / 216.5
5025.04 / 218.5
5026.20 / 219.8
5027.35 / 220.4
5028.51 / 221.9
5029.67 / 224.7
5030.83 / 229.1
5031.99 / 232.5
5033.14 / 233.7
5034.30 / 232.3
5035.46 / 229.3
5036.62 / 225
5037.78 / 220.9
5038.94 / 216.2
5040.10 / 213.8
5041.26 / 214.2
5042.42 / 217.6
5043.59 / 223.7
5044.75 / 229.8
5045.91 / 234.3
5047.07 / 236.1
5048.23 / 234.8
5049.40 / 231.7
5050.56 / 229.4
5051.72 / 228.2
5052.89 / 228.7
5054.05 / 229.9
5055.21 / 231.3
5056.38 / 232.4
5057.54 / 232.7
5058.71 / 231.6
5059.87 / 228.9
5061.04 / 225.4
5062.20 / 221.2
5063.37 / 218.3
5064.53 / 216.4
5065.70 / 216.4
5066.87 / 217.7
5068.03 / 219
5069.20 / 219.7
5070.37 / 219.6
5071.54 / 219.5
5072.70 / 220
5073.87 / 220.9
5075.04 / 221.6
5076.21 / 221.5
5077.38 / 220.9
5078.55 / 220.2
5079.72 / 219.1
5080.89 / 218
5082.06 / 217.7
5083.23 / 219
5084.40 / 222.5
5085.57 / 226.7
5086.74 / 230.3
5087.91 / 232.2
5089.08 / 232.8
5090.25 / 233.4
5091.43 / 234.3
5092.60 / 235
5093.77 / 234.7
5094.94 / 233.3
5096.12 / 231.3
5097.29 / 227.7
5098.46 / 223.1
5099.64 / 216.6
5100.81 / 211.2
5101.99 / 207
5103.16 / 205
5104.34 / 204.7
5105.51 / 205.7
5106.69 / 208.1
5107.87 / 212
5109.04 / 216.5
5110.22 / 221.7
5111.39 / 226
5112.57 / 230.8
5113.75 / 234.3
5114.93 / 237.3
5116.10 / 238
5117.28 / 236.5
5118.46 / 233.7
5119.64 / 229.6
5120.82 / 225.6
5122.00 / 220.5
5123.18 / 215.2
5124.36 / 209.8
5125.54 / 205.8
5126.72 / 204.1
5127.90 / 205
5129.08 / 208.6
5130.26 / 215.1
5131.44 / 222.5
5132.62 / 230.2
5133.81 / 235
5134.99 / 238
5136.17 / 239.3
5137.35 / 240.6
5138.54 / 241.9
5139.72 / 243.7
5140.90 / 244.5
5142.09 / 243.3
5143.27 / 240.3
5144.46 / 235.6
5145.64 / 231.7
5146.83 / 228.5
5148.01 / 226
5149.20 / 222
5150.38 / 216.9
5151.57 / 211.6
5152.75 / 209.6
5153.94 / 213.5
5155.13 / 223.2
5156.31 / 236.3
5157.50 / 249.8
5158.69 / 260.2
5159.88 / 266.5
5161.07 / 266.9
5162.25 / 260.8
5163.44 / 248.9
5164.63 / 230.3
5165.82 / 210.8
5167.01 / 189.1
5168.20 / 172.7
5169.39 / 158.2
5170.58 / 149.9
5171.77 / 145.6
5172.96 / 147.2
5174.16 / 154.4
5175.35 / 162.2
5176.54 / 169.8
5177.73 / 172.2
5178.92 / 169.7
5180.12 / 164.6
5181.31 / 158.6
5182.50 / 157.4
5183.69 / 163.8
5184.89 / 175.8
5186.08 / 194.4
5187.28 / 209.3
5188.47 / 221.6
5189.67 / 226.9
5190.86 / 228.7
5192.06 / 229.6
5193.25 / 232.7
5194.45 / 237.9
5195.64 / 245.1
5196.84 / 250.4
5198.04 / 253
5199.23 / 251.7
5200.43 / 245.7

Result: 1.0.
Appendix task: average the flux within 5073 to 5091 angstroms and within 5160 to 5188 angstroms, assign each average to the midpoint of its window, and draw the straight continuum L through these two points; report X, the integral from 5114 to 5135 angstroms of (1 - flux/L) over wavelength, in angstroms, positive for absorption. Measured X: -1.7 angstroms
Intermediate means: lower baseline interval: 224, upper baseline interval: 186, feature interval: 223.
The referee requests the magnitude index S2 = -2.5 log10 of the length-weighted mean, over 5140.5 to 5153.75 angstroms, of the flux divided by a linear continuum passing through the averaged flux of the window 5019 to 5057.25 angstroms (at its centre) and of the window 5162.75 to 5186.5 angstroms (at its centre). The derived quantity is -0.22 mag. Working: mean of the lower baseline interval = 225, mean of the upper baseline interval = 175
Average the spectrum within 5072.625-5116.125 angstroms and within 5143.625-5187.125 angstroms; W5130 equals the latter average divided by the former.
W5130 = 0.91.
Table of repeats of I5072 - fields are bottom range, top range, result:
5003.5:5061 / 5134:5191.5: 1.01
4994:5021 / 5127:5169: 1.20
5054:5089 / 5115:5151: 1.05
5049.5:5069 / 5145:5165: 1.08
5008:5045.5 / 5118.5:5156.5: 1.09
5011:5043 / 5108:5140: 1.09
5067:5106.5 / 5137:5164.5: 1.10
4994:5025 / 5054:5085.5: 1.11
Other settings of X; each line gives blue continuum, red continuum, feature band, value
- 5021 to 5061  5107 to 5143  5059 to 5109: 1.14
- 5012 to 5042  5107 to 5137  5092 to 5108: 0.25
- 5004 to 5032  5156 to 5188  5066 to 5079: -1.07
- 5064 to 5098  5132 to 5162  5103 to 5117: 0.53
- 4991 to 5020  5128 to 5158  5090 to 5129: 0.32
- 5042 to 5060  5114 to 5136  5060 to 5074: 0.55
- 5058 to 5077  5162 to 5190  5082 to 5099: -1.31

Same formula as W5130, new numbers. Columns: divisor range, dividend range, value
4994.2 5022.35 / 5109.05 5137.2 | 1.11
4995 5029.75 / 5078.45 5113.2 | 1.08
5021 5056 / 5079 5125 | 0.99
